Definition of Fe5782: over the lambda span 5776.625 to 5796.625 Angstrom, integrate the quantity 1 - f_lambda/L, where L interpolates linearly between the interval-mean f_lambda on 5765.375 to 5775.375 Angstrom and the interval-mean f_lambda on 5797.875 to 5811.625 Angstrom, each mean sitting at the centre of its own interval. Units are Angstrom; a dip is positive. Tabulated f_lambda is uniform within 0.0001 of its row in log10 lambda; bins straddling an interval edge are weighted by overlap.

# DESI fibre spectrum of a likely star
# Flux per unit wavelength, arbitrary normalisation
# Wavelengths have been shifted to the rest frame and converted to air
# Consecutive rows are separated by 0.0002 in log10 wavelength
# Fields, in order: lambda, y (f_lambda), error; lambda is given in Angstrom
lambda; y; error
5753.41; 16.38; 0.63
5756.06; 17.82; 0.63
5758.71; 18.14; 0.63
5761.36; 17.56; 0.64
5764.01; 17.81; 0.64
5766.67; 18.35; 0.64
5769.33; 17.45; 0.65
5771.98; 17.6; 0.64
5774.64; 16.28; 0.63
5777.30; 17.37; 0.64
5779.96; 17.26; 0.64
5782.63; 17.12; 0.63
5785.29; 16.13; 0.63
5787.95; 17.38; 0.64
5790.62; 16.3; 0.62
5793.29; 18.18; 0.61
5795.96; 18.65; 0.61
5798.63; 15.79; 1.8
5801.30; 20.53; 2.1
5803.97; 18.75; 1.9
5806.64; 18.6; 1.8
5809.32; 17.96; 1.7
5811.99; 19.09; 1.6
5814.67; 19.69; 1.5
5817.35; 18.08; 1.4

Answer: 0.8 Angstrom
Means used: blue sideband 17.5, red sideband 18.5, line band 17.2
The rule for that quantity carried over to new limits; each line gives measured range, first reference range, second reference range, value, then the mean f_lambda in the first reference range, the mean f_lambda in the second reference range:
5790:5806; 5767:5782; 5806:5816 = 0.13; 17.3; 18.8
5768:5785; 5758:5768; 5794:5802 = 0.86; 18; 18.1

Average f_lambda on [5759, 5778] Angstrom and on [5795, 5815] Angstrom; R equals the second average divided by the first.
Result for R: 1.06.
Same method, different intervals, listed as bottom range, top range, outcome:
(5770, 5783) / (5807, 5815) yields 1.10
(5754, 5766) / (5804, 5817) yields 1.06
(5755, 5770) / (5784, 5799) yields 0.96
